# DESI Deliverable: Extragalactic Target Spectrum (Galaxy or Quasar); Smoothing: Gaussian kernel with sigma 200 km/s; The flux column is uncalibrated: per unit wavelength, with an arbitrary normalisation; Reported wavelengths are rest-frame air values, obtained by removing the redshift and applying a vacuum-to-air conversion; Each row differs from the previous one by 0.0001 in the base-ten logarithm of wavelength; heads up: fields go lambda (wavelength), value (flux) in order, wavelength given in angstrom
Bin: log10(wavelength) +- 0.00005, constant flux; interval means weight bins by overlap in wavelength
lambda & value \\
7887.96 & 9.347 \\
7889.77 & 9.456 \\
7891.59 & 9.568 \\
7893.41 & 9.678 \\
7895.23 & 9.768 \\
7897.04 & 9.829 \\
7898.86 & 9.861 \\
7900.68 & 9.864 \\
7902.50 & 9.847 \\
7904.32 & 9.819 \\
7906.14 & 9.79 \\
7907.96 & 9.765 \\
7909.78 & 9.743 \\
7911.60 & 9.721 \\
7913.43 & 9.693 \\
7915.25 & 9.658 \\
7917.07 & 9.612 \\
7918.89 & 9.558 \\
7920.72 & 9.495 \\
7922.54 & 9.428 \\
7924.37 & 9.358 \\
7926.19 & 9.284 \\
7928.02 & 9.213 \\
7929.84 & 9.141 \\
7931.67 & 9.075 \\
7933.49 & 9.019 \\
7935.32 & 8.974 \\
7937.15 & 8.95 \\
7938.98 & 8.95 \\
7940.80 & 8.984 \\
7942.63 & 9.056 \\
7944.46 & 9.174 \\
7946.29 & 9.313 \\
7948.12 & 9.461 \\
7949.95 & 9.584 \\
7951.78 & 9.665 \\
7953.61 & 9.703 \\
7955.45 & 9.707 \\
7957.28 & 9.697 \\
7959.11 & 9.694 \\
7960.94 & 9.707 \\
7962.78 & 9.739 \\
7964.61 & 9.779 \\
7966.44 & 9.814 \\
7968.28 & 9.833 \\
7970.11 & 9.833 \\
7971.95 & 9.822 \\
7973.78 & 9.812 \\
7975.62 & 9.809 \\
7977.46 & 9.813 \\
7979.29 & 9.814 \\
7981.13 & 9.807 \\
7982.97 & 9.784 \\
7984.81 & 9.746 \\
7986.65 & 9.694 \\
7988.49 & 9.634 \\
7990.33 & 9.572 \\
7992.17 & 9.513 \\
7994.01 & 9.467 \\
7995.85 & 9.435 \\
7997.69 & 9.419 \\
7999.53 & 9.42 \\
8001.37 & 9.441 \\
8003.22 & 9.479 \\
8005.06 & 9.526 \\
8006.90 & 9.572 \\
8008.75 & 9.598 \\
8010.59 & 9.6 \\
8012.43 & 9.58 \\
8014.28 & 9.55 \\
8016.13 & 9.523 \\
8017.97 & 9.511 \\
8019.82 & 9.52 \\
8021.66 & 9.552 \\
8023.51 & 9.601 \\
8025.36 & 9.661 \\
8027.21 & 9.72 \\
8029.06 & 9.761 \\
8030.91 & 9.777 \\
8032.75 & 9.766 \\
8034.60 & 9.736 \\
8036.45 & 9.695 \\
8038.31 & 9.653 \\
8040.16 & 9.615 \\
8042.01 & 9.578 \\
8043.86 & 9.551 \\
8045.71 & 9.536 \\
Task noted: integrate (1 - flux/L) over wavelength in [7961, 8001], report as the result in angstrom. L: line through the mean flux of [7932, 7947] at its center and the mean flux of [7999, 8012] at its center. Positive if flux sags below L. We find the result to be -1.5 angstrom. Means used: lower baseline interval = 9.05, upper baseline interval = 9.53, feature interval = 9.69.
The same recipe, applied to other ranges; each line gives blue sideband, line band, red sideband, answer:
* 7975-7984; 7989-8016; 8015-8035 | 0.6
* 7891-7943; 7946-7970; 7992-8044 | -0.4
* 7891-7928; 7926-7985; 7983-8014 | 0.6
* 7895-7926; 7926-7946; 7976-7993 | 1.3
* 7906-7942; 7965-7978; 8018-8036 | -0.4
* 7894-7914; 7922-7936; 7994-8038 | 0.8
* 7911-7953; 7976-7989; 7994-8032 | -0.4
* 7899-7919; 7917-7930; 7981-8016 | 0.4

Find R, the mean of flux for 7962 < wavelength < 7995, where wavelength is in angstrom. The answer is 9.74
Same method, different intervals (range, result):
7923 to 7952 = 9.19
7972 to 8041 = 9.63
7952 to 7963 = 9.7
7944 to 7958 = 9.54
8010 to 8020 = 9.55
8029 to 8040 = 9.72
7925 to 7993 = 9.52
